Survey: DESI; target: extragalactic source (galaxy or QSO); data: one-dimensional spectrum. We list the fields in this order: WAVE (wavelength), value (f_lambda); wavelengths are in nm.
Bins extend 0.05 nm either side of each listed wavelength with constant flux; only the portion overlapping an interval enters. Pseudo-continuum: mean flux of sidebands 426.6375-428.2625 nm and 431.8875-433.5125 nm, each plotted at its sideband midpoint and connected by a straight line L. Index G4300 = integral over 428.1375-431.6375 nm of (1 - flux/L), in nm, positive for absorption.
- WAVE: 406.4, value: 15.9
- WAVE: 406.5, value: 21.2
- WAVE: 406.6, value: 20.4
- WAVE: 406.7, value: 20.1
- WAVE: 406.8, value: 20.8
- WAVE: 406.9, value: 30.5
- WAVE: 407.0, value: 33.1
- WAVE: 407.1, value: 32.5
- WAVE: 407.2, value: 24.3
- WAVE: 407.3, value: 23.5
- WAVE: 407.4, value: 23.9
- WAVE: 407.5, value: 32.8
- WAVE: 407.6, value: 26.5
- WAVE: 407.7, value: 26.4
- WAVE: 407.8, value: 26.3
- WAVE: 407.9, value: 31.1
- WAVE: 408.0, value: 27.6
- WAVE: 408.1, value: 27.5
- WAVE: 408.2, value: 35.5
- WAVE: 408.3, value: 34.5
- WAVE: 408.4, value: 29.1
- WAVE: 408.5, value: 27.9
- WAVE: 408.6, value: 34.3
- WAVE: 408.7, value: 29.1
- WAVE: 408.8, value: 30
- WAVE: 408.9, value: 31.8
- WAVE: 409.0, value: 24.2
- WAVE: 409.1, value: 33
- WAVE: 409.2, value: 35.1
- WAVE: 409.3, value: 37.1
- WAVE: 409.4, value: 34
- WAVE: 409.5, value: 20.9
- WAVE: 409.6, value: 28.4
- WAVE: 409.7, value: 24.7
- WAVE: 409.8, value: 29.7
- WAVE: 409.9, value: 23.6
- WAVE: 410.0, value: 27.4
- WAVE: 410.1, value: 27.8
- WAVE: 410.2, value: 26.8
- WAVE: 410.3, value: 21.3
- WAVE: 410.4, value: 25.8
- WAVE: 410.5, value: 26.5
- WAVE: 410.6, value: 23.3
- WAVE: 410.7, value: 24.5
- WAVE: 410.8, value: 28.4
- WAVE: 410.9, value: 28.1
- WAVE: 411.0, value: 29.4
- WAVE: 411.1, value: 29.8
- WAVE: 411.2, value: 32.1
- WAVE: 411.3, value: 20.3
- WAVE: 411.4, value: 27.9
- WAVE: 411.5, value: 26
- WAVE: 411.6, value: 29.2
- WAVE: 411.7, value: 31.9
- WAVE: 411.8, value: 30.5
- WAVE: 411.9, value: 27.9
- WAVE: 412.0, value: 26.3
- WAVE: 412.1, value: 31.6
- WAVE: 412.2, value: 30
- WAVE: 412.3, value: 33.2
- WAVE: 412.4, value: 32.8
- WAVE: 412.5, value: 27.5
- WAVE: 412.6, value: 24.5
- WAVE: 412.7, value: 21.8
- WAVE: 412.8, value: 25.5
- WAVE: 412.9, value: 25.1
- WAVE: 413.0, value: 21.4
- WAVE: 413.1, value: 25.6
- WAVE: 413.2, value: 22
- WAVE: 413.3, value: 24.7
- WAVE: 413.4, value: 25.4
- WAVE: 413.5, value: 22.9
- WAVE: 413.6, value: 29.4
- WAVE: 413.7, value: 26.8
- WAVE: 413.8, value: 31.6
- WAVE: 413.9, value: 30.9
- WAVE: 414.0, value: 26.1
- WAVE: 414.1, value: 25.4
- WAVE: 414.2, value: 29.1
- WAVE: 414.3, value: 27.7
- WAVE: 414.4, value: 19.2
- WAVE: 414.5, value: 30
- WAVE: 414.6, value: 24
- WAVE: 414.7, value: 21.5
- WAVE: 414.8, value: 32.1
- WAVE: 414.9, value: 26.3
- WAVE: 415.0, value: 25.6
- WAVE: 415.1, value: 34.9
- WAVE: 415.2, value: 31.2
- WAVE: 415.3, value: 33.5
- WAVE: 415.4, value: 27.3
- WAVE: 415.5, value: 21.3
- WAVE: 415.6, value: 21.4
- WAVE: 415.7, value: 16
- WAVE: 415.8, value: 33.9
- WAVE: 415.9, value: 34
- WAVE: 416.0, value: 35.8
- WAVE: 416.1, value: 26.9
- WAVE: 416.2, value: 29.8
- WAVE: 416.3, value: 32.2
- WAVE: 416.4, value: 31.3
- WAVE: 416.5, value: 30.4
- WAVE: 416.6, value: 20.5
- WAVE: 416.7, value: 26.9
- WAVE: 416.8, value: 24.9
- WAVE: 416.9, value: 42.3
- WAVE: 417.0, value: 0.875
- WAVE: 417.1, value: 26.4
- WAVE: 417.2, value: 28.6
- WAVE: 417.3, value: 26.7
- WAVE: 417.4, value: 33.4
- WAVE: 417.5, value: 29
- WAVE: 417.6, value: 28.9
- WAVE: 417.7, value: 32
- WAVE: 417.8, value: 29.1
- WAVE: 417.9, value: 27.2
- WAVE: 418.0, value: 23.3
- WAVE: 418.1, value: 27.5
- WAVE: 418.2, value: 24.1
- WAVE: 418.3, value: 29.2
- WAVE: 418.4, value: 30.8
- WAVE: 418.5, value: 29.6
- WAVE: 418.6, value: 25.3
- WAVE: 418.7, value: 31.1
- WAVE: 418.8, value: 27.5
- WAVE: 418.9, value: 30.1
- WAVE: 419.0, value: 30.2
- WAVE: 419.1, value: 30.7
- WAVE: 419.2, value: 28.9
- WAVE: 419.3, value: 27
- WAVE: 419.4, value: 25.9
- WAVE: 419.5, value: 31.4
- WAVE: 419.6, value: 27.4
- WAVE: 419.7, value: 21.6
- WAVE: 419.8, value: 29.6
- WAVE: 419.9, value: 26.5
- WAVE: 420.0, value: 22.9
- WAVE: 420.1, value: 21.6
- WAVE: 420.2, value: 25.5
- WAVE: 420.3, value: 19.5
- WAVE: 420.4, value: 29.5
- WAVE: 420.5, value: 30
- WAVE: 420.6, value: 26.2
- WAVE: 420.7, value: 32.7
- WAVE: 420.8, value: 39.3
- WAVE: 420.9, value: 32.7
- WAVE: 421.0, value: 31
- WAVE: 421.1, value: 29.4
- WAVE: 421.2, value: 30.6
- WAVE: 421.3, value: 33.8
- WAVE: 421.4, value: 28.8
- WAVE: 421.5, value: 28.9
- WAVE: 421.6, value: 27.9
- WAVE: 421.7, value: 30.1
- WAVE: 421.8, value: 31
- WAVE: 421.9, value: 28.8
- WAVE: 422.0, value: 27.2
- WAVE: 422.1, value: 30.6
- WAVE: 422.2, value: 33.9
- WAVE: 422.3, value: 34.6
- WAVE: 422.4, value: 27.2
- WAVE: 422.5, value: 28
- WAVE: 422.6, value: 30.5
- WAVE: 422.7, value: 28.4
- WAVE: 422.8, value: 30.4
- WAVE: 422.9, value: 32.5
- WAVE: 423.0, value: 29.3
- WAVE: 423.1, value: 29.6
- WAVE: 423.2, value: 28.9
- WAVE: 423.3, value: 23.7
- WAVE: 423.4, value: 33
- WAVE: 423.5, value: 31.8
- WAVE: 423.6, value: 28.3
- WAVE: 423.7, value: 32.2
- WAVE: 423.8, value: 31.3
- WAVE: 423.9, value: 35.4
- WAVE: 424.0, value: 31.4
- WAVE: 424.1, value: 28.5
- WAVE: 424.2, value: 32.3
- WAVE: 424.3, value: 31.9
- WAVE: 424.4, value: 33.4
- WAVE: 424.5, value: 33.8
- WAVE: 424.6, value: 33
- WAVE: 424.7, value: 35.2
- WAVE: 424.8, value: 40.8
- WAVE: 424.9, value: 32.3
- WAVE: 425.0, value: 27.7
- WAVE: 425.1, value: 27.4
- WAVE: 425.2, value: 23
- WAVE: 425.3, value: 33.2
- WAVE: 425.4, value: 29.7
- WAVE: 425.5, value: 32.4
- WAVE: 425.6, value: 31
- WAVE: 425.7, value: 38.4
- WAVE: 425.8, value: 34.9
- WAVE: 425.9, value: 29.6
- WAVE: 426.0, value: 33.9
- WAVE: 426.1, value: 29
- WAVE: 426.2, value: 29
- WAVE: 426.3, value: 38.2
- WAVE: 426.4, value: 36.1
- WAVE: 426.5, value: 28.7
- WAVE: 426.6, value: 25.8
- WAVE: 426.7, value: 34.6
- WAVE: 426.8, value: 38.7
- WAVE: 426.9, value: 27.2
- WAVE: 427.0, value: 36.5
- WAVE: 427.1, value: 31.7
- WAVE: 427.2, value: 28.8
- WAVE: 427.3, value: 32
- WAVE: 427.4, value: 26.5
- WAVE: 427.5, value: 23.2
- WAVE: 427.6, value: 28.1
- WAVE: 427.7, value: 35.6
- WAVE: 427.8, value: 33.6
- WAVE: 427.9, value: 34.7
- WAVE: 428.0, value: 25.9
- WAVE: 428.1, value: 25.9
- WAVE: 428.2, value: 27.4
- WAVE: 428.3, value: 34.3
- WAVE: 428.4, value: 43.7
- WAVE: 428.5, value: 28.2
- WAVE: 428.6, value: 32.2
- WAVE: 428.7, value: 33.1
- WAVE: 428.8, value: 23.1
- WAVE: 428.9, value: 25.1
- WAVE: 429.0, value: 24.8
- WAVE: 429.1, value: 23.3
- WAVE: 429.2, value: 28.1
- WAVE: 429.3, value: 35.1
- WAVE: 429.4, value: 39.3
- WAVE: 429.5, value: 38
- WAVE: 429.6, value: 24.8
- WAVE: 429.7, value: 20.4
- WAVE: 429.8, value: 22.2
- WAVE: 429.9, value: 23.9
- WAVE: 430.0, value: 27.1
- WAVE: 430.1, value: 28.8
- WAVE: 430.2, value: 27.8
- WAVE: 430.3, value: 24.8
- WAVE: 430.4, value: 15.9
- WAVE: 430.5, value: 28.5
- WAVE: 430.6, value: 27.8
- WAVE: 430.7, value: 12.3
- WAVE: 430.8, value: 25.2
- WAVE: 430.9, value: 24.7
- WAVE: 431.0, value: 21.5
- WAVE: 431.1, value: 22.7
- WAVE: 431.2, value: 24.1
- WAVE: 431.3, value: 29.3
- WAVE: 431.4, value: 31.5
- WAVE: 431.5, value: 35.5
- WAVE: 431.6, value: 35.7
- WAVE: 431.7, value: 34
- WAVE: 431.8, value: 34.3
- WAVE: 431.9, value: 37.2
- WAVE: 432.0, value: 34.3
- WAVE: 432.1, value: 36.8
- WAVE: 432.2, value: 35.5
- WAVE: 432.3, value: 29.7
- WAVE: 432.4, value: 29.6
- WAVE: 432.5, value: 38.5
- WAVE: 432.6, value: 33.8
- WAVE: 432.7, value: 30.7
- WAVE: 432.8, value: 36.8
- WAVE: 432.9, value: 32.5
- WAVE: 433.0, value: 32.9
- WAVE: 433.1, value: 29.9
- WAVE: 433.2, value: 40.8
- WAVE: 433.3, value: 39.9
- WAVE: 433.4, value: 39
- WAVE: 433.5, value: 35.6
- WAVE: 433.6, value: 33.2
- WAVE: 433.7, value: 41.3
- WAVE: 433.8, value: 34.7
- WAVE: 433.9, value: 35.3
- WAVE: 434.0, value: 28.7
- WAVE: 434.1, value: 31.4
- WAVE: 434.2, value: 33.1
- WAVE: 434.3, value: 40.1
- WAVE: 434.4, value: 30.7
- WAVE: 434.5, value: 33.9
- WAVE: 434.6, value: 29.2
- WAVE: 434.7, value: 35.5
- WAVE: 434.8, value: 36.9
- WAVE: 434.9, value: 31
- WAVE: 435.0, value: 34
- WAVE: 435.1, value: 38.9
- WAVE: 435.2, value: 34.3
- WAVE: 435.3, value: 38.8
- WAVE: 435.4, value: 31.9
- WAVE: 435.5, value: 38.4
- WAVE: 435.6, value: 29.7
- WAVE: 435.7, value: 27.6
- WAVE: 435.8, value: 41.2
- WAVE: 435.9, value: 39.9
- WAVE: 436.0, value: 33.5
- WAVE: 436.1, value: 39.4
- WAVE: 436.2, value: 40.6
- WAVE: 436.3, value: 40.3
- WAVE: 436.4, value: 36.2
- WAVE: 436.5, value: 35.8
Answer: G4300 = 0.52 nm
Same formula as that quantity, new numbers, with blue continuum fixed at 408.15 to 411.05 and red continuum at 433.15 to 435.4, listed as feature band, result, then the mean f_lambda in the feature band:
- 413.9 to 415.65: 0.18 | 27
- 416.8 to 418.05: 0.14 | 27.2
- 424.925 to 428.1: 0.20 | 31.1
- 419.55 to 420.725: 0.21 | 25.9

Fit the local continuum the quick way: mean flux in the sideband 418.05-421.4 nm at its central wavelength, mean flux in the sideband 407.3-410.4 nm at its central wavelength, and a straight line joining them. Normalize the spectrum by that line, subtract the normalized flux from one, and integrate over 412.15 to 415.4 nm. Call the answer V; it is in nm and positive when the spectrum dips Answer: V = 0.17 nm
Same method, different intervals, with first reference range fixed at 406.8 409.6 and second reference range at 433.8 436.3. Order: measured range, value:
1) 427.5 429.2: 0.19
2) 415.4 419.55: 0.47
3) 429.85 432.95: 0.43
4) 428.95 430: 0.18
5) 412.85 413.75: 0.17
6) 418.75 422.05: 0.35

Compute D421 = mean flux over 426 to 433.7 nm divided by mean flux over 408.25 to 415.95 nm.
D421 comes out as 1.10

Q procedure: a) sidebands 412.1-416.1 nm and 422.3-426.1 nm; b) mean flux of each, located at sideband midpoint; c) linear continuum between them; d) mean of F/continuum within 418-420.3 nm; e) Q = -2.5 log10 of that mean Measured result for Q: 0.08 mag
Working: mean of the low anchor 27.2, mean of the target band 27.2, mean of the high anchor 31.2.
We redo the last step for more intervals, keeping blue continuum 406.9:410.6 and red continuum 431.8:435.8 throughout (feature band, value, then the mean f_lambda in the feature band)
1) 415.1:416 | 0.08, 28.2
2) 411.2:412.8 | 0.05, 28.1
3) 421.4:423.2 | 0.07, 29.9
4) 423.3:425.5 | 0.03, 31.5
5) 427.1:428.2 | 0.13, 29.4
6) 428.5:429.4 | 0.16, 28.7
